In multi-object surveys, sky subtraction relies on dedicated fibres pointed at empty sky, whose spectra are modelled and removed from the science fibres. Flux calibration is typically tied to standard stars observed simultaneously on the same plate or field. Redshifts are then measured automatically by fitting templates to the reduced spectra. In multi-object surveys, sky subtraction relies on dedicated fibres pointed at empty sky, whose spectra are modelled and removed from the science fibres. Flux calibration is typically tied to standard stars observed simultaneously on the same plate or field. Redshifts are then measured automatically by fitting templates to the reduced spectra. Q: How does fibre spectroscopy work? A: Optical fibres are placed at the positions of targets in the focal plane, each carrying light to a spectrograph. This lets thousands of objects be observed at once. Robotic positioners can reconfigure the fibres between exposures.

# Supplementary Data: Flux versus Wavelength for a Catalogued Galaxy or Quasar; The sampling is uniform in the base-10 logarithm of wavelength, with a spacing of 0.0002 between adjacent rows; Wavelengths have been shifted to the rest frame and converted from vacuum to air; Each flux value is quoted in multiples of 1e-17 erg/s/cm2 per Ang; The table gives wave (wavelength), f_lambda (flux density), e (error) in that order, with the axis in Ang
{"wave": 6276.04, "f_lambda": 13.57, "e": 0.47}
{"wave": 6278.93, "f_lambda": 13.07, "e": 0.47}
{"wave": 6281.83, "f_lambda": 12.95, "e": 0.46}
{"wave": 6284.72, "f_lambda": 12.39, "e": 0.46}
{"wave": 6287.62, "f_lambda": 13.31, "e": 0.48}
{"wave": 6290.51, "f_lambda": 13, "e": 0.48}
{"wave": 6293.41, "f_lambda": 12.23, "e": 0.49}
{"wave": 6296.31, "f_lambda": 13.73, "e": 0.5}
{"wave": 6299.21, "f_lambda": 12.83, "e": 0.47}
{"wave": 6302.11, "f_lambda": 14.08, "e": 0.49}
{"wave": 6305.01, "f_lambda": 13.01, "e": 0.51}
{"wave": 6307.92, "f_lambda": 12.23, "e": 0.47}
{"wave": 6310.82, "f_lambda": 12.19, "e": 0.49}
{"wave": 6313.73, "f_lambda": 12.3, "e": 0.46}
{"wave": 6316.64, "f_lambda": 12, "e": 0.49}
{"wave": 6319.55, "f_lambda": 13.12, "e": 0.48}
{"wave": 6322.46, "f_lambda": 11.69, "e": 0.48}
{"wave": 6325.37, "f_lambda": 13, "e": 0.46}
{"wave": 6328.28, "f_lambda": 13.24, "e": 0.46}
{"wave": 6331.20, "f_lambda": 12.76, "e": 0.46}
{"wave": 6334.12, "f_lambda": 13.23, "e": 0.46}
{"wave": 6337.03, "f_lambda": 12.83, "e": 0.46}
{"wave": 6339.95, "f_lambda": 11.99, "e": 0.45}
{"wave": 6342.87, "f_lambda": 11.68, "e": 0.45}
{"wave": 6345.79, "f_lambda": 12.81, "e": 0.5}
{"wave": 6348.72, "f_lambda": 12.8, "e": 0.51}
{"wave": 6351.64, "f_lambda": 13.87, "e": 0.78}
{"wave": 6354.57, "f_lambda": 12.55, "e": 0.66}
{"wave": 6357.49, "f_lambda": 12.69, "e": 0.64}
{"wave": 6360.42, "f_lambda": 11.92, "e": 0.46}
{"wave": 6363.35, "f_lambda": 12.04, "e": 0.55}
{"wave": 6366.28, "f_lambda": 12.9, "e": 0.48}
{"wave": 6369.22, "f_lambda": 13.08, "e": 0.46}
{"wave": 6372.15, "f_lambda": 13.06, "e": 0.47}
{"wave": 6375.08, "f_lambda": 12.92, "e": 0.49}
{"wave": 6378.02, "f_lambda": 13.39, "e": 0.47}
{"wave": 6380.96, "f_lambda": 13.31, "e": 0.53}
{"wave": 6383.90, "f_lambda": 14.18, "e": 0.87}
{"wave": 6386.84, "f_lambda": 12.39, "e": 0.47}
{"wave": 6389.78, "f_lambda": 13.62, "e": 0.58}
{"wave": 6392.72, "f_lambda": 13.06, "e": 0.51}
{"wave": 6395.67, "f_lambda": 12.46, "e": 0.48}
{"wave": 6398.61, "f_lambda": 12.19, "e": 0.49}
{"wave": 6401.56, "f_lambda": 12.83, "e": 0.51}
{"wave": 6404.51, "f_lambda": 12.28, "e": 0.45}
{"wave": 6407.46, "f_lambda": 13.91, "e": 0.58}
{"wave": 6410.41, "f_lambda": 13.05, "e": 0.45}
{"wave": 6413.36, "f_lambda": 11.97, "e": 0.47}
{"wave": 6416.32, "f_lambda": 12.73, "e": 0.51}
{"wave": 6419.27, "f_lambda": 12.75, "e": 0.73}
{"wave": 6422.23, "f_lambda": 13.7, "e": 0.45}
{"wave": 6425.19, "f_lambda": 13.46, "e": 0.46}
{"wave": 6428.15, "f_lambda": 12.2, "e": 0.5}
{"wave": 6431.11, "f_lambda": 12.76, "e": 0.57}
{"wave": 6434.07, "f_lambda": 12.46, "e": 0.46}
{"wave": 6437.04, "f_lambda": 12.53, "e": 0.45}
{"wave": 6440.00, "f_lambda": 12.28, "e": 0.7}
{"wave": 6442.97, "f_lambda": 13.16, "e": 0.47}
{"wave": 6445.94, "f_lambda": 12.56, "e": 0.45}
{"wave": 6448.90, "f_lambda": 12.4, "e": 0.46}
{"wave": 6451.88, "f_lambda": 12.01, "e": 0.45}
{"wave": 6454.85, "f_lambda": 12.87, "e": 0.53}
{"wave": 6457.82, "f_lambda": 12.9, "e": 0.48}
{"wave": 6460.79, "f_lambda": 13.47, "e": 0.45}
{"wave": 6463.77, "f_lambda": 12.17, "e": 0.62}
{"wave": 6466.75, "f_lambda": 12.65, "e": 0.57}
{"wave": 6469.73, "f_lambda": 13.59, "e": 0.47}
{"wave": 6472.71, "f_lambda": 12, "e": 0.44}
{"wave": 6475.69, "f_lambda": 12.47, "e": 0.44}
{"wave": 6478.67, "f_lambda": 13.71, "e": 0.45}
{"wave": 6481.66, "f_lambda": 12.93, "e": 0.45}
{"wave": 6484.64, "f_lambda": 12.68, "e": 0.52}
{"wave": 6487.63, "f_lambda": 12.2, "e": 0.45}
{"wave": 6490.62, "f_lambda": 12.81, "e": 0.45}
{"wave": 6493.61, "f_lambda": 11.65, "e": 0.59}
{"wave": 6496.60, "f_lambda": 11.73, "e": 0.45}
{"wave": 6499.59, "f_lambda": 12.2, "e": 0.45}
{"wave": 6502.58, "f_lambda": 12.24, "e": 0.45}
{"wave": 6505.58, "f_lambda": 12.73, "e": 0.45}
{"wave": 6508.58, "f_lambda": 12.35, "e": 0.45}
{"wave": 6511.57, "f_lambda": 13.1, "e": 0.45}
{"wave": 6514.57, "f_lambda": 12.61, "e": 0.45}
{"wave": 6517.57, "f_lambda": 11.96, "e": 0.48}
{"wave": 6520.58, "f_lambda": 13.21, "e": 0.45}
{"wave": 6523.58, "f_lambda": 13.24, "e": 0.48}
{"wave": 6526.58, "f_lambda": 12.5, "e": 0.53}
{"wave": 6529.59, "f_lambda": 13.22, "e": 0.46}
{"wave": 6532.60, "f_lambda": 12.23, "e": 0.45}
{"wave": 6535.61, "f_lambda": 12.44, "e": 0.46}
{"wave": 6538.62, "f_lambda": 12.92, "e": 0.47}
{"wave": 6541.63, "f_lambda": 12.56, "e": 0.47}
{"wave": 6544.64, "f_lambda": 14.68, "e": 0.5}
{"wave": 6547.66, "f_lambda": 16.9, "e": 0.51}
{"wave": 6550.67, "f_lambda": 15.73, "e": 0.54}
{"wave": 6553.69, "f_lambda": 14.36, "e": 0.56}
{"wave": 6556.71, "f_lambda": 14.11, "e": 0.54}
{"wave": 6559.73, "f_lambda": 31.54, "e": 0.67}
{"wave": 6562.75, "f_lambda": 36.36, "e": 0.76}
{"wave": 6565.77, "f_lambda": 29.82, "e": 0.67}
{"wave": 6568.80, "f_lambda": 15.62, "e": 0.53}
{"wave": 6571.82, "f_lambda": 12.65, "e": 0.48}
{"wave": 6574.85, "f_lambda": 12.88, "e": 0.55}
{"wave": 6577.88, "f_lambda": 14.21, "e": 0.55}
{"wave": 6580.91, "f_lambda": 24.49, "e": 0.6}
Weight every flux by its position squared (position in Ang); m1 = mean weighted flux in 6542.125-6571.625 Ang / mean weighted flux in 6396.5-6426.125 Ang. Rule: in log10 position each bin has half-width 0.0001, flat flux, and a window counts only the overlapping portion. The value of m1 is 1.66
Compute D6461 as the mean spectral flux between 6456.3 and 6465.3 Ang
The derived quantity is 12.8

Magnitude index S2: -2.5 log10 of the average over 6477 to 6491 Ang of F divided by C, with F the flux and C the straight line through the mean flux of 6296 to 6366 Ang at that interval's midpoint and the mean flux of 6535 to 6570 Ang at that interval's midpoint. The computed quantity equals 0.31 mag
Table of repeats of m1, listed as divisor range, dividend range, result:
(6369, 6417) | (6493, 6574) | 1.24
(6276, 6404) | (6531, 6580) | 1.46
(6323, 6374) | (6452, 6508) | 1.03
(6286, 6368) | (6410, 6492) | 1.04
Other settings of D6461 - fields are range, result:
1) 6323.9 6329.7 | 13.1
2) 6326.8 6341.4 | 12.8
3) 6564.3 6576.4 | 17.7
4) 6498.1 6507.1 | 12.4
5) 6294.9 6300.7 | 13.3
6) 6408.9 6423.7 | 12.8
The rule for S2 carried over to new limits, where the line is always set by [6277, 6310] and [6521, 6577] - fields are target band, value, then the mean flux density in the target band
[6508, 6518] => 0.28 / 12.6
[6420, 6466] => 0.19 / 12.7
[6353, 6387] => 0.10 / 12.9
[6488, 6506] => 0.30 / 12.2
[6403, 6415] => 0.15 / 12.8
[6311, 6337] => 0.06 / 12.7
